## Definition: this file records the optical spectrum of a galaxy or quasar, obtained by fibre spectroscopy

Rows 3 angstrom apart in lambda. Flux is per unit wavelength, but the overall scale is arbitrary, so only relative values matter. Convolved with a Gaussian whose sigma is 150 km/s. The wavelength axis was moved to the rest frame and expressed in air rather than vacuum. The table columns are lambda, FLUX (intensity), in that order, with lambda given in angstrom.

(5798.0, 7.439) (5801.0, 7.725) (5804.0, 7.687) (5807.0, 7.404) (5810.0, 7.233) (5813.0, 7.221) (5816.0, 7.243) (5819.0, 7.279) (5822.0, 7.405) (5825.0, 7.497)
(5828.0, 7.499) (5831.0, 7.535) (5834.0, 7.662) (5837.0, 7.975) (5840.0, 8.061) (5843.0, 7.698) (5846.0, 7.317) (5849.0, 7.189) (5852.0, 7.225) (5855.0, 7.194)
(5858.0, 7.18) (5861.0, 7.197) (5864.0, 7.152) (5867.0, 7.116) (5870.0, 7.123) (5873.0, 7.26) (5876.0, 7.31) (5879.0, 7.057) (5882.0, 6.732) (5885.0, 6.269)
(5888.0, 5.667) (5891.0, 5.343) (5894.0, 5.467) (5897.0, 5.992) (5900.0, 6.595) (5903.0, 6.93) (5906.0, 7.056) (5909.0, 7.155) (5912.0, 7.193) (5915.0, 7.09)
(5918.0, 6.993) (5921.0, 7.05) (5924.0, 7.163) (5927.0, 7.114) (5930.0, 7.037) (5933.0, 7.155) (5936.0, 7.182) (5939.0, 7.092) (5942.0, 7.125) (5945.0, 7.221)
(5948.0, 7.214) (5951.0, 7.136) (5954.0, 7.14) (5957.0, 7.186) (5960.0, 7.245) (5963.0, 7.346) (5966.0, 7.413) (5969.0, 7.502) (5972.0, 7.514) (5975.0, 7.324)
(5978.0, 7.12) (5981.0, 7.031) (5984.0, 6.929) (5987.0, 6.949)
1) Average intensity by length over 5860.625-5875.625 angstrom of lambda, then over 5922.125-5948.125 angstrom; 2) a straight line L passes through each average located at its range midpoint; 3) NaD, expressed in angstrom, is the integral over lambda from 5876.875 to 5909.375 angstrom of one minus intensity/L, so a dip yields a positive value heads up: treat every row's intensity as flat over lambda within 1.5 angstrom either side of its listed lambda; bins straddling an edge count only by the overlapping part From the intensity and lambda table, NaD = 3.6 angstrom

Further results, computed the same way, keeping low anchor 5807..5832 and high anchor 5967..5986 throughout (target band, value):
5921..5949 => 0.50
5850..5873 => 0.48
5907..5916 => 0.18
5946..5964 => 0.11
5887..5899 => 2.71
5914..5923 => 0.29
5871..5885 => 0.60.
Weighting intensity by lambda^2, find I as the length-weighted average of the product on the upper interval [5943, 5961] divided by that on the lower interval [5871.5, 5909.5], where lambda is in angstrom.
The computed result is 1.1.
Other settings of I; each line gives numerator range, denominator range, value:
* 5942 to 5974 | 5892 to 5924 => 1.10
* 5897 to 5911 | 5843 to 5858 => 0.96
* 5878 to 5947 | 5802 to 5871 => 0.94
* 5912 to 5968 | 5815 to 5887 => 1.01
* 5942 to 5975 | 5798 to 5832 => 1.03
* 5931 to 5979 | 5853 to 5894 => 1.10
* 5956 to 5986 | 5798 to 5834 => 1.03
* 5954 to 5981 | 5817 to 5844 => 1.00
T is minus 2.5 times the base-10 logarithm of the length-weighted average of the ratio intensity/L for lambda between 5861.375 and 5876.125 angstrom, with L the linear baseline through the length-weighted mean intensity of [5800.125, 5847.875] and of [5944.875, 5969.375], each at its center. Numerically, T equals 0.04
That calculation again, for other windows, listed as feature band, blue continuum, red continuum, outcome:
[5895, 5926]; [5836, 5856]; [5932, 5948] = 0.057 mag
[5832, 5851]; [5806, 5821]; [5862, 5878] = -0.059 mag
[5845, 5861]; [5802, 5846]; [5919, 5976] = 0.035 mag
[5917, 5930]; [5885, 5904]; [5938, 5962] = -0.074 mag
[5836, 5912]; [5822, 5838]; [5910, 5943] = 0.069 mag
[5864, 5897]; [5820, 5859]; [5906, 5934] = 0.120 mag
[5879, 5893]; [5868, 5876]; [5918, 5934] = 0.178 mag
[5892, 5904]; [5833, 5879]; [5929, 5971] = 0.181 mag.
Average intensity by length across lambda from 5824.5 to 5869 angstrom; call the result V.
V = 7.43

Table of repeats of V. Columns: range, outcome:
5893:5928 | 6.83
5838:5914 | 6.91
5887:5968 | 6.91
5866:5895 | 6.54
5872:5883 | 7.1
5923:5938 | 7.13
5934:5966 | 7.2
